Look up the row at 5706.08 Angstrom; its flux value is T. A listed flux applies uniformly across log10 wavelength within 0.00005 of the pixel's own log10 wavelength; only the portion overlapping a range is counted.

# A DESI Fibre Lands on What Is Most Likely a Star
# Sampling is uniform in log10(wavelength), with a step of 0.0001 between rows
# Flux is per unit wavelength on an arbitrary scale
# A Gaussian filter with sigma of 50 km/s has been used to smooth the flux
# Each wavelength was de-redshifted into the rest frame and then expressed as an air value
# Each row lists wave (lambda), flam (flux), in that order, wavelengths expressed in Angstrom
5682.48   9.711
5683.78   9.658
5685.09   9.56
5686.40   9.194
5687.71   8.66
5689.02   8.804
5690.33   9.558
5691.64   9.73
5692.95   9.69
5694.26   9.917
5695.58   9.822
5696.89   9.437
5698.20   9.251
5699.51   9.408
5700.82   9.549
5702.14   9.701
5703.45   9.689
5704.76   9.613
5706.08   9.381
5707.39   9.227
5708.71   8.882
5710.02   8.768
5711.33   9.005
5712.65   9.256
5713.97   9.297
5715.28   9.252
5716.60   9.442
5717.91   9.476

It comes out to 9.381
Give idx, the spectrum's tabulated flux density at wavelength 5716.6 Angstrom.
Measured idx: 9.442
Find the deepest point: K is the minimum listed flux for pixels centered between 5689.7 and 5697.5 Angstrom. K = 9.437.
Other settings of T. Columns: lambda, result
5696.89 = 9.437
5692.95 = 9.69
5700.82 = 9.549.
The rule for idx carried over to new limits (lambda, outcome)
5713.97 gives 9.297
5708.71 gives 8.882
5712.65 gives 9.256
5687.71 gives 8.66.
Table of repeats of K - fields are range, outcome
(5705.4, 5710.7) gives 8.768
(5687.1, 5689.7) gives 8.66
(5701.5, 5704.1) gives 9.689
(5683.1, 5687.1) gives 9.194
